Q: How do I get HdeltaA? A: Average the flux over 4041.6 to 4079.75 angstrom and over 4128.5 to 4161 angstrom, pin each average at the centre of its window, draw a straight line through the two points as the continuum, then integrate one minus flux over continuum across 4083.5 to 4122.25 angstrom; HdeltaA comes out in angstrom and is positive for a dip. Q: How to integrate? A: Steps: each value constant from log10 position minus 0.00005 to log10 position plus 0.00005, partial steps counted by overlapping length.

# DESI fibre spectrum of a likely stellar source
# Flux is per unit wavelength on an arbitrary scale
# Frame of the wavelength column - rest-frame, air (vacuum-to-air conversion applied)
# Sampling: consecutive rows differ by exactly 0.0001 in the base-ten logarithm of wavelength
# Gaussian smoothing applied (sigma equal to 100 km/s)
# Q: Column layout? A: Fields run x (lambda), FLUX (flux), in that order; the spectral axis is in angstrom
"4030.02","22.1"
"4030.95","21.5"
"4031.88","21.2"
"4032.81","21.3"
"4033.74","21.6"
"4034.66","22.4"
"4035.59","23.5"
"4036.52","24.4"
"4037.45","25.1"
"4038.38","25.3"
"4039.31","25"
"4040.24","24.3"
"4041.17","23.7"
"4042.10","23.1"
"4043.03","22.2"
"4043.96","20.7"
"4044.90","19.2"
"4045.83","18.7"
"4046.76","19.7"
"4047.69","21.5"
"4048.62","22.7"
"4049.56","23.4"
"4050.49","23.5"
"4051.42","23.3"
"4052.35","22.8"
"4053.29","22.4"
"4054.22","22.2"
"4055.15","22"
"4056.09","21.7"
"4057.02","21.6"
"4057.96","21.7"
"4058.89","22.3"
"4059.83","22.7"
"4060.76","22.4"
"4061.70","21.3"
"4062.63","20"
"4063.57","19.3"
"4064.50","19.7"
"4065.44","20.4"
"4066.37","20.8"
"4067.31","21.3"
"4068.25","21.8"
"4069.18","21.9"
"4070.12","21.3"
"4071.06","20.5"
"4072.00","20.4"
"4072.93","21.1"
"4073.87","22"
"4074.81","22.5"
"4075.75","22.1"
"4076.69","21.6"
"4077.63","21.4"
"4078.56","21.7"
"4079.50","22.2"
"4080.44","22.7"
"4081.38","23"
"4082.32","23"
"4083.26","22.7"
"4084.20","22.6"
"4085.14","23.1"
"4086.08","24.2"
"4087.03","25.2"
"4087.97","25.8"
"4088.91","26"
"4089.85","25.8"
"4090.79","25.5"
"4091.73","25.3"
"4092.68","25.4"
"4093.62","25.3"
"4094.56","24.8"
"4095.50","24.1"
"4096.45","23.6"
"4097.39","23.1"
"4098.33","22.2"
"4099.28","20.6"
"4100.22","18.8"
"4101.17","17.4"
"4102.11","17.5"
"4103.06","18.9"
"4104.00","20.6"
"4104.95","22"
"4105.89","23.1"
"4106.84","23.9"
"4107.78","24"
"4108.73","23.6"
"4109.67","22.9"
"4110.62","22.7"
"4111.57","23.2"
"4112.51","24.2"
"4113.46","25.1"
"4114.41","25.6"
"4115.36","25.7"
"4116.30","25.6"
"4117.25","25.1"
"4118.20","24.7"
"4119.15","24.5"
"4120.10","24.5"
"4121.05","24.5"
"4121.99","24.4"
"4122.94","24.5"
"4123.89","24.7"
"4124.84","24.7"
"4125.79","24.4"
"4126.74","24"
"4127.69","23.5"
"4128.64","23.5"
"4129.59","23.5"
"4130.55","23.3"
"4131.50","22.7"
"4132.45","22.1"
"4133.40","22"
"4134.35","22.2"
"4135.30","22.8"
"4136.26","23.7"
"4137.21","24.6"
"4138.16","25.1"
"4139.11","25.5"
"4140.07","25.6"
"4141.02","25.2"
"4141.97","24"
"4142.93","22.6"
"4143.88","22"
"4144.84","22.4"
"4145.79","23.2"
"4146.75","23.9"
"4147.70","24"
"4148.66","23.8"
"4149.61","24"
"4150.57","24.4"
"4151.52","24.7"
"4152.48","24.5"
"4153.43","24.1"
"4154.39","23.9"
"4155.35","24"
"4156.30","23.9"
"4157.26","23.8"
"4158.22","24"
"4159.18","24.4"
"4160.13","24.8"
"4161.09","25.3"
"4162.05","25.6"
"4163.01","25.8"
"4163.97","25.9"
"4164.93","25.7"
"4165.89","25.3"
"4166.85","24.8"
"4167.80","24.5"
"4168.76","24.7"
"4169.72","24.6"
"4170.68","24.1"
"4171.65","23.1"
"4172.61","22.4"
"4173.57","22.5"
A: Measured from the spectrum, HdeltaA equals -1.5 angstrom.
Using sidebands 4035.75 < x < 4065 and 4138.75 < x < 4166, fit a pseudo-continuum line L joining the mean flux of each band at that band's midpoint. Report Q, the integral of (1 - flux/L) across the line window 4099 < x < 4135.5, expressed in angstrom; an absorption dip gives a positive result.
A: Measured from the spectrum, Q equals 0.7 angstrom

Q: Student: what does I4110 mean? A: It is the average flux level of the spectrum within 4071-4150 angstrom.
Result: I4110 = 23.3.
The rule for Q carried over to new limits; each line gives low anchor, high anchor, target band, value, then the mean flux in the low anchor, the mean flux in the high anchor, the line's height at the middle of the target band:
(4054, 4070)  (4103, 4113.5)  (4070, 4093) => -1.1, 21.3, 22.9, 22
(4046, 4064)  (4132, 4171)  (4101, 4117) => 0.2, 21.9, 24.2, 23.2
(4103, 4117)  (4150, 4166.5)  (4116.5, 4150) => 0.3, 23.6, 24.7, 24.1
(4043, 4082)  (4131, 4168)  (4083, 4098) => -1.4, 21.6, 24.1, 22.4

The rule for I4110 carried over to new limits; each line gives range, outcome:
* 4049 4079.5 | 21.7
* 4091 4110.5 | 22.4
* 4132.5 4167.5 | 24.2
